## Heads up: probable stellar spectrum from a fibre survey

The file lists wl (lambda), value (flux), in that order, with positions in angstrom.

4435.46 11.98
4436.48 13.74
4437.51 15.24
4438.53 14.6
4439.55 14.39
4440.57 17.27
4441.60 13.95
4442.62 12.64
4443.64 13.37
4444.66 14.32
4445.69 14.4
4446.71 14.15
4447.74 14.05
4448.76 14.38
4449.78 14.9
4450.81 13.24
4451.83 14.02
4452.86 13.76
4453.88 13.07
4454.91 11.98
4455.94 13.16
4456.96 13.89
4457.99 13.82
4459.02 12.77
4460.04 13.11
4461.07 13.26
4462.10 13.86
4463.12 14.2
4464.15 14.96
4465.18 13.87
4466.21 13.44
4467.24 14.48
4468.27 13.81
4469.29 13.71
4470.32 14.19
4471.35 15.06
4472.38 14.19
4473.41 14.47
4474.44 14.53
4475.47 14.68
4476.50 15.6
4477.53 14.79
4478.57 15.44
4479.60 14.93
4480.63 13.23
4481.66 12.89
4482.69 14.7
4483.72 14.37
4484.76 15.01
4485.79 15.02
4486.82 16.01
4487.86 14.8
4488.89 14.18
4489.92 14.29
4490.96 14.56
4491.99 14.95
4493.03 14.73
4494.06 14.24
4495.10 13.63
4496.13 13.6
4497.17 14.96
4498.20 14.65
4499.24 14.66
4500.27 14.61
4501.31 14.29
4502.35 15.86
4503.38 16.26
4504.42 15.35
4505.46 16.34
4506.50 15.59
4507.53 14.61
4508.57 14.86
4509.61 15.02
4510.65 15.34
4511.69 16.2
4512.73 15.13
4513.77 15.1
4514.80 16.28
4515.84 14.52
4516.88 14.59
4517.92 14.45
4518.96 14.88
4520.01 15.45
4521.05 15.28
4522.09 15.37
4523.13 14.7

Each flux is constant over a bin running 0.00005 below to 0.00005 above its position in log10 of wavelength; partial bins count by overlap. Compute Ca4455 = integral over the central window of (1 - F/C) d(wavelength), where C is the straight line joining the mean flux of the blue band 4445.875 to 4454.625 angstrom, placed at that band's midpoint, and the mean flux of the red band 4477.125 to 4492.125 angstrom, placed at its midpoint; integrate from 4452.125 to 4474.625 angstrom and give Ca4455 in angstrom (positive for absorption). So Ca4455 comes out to 0.6 angstrom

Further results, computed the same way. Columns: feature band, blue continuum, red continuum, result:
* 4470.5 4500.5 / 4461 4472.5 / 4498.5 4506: 0.3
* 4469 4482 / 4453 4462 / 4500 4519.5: -0.5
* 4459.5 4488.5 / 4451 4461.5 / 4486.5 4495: -0.8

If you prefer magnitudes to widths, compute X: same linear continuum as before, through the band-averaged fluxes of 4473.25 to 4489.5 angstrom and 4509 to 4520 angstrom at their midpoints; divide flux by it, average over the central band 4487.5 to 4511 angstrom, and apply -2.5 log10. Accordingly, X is 0.01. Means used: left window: 14.7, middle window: 14.8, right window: 15.2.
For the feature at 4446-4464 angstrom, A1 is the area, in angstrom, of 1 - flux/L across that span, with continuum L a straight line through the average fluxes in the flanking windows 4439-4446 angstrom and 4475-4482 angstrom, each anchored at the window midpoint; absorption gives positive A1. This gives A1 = 0.93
